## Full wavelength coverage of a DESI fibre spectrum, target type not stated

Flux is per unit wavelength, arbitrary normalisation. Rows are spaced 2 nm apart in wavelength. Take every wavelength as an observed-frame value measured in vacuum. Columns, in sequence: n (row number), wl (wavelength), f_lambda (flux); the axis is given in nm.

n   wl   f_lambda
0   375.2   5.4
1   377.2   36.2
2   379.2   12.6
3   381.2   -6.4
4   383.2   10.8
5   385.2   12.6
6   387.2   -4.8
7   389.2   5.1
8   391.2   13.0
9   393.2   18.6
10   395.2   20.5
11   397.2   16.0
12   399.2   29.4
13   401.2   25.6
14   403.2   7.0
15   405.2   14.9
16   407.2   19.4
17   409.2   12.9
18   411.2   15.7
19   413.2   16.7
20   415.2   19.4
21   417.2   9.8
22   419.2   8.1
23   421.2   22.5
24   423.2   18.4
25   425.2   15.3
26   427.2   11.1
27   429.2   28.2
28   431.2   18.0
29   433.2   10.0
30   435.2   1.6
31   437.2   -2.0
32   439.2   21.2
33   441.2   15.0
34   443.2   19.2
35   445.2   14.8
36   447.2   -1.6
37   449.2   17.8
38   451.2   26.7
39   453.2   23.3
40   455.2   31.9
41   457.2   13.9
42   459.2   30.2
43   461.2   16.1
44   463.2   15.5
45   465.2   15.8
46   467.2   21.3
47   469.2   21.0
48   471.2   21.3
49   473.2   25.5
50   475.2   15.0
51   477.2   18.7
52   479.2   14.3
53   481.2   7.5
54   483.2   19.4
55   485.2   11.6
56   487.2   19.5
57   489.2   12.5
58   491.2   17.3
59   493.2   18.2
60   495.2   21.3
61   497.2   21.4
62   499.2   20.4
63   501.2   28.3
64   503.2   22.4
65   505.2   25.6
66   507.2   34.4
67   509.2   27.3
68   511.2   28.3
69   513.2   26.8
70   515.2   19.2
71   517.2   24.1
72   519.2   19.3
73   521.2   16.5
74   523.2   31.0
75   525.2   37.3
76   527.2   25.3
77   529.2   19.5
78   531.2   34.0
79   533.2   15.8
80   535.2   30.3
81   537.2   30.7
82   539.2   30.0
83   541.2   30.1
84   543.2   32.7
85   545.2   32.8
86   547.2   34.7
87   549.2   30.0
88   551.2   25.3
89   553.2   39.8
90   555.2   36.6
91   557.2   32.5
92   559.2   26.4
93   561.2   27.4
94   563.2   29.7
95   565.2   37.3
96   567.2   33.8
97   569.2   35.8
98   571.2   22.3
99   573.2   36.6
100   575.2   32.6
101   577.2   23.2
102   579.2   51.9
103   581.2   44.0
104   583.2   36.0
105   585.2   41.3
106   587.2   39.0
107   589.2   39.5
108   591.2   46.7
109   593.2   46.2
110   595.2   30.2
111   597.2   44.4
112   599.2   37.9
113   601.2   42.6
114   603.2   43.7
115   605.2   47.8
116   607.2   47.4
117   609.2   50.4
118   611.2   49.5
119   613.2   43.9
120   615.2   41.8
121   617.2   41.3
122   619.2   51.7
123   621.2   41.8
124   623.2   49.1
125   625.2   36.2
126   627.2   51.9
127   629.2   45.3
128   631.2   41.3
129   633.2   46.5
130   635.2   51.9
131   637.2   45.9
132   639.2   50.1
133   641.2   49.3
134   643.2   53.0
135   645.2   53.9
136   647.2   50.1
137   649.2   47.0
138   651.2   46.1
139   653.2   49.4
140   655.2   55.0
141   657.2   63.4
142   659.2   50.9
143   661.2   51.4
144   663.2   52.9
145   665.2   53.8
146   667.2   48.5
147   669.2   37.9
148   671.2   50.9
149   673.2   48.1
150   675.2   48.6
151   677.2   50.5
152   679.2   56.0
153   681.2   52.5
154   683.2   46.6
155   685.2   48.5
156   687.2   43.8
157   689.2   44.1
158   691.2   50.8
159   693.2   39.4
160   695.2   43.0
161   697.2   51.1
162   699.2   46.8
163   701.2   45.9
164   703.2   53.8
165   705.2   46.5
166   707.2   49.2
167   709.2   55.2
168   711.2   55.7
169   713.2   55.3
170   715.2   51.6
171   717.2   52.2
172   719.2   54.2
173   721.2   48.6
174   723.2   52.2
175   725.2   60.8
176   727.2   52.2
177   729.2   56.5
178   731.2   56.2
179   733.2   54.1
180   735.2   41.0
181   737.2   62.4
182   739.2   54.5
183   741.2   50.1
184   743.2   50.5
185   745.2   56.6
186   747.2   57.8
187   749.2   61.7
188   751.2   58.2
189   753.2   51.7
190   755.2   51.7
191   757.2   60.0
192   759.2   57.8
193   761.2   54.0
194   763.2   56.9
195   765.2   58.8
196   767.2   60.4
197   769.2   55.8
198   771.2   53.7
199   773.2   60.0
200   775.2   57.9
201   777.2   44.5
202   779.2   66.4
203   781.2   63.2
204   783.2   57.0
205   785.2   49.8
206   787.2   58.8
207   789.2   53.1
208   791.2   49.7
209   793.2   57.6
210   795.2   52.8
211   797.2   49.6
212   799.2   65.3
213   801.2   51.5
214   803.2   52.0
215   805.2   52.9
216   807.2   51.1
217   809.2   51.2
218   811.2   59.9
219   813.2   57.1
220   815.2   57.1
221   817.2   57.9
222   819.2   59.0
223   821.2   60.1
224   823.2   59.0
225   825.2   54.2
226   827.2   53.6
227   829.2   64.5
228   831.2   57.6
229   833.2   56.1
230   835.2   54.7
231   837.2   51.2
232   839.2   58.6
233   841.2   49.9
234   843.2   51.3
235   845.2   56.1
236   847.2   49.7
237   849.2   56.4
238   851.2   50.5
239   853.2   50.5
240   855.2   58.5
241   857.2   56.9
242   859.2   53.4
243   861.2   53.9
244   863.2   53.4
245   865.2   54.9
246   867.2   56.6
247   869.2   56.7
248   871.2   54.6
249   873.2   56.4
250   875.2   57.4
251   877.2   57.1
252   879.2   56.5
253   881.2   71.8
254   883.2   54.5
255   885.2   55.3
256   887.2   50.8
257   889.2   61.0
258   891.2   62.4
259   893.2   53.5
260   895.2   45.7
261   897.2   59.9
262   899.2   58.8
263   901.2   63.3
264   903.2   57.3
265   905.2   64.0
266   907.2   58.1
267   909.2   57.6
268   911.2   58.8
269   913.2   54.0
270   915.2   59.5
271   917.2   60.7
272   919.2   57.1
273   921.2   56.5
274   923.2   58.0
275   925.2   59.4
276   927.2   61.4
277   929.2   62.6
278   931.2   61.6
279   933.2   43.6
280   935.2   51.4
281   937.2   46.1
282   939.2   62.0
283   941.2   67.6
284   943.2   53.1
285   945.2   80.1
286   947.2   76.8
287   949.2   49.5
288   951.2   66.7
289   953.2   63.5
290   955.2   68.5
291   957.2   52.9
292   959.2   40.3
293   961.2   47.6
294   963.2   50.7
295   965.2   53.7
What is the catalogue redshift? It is 0.34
